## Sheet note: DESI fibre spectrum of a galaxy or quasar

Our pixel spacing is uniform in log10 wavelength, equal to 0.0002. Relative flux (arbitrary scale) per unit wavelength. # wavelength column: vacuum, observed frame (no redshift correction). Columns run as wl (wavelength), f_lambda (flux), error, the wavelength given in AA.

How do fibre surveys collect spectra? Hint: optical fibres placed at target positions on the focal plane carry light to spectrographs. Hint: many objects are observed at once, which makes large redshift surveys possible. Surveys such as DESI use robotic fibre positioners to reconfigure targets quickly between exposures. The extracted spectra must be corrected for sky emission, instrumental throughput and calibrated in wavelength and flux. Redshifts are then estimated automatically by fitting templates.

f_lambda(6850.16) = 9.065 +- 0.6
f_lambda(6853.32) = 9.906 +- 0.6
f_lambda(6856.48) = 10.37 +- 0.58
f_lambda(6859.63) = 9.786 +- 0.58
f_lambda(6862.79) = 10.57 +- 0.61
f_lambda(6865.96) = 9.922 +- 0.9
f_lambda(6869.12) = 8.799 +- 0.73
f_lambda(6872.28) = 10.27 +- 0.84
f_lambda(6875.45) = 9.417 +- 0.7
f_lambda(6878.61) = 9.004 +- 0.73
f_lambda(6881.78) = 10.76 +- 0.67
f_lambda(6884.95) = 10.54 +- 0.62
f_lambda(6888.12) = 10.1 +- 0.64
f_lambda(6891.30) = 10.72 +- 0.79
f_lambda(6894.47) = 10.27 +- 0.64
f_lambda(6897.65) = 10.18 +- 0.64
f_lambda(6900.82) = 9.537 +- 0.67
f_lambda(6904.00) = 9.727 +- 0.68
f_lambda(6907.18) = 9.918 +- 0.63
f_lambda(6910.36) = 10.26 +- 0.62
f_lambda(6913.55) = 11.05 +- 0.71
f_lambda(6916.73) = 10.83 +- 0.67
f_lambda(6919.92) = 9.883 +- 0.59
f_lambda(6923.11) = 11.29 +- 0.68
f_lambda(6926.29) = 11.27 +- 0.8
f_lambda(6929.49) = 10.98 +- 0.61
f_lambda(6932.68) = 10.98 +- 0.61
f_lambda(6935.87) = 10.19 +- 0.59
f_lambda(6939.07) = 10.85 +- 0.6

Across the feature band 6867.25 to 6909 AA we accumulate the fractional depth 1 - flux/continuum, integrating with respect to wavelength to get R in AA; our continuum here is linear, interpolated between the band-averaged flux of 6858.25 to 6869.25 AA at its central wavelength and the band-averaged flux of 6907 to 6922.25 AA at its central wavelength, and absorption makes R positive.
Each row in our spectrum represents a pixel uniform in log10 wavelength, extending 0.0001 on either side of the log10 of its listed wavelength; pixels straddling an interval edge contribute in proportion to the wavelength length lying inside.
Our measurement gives 0.9 AA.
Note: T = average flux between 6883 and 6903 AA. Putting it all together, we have 10.2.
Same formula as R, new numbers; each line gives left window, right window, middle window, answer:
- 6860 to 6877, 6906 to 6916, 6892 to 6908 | 0.49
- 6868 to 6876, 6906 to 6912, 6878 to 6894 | -0.90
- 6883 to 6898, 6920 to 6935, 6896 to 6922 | 1.17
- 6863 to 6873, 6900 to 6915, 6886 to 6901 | -0.38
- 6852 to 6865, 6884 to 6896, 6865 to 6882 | 1.10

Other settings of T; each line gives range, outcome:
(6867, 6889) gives 9.84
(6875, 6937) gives 10.4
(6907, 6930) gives 10.7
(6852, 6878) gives 9.85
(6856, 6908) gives 9.99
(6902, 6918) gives 10.3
